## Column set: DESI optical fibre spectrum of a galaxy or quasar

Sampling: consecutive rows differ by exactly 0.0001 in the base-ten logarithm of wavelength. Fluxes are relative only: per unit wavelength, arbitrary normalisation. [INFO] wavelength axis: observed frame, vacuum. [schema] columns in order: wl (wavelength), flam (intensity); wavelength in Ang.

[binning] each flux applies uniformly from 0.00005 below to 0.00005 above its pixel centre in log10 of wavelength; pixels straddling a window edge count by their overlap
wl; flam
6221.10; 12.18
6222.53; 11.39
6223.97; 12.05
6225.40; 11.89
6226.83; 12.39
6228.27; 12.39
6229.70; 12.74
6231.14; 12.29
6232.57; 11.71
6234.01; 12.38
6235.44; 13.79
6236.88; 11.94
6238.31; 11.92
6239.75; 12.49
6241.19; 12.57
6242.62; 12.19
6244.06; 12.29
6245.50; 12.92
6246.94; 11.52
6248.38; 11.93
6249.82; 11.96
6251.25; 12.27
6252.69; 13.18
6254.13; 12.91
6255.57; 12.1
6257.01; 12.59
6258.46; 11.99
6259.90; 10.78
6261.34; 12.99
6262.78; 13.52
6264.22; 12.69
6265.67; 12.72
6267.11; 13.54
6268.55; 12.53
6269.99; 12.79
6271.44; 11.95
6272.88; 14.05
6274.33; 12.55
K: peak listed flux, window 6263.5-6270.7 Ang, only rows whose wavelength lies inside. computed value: 13.54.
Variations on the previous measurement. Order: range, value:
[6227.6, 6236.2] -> 13.79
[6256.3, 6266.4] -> 13.52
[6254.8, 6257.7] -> 12.59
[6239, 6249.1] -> 12.92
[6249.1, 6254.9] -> 13.18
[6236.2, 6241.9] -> 12.57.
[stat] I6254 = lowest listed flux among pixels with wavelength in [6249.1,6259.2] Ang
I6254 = 11.96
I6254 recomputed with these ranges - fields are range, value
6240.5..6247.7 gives 11.52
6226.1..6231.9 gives 12.29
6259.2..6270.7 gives 10.78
